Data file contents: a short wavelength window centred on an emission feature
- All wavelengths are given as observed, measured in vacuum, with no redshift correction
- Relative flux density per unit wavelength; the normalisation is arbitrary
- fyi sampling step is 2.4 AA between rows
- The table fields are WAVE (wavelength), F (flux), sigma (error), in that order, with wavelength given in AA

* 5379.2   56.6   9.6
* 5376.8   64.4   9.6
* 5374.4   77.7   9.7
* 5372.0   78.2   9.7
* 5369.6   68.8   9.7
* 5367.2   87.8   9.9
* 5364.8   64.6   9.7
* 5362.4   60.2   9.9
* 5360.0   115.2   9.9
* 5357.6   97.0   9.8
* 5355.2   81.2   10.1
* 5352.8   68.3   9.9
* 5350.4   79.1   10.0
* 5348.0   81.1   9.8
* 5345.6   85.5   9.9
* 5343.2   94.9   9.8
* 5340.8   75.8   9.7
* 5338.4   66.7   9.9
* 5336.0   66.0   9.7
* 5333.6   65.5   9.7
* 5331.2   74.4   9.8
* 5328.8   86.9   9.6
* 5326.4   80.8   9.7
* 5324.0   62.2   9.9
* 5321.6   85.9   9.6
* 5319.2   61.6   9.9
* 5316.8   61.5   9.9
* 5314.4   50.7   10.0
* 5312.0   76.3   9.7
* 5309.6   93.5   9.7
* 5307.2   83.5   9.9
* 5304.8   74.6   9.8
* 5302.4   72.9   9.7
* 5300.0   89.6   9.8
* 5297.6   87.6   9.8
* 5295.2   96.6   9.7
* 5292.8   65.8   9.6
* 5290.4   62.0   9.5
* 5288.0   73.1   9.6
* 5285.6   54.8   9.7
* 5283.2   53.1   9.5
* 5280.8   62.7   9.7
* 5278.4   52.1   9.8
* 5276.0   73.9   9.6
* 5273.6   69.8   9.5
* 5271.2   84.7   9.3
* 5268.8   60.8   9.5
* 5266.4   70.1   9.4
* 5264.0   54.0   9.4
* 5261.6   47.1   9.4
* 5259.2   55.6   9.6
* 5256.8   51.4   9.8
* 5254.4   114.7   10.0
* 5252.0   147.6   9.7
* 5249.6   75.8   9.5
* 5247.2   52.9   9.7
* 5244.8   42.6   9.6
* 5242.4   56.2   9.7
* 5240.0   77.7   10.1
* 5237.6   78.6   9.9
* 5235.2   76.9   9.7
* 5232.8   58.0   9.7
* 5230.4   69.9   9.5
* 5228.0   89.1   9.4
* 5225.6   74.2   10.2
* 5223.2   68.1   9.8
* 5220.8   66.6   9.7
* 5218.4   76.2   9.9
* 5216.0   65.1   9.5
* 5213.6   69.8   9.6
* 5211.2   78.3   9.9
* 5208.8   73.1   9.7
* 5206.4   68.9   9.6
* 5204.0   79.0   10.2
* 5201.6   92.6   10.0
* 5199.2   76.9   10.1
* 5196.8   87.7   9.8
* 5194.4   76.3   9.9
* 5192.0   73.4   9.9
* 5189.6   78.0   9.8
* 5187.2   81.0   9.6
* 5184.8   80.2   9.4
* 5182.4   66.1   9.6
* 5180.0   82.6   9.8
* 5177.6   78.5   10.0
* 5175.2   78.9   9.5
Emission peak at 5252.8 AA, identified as H-beta 4861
